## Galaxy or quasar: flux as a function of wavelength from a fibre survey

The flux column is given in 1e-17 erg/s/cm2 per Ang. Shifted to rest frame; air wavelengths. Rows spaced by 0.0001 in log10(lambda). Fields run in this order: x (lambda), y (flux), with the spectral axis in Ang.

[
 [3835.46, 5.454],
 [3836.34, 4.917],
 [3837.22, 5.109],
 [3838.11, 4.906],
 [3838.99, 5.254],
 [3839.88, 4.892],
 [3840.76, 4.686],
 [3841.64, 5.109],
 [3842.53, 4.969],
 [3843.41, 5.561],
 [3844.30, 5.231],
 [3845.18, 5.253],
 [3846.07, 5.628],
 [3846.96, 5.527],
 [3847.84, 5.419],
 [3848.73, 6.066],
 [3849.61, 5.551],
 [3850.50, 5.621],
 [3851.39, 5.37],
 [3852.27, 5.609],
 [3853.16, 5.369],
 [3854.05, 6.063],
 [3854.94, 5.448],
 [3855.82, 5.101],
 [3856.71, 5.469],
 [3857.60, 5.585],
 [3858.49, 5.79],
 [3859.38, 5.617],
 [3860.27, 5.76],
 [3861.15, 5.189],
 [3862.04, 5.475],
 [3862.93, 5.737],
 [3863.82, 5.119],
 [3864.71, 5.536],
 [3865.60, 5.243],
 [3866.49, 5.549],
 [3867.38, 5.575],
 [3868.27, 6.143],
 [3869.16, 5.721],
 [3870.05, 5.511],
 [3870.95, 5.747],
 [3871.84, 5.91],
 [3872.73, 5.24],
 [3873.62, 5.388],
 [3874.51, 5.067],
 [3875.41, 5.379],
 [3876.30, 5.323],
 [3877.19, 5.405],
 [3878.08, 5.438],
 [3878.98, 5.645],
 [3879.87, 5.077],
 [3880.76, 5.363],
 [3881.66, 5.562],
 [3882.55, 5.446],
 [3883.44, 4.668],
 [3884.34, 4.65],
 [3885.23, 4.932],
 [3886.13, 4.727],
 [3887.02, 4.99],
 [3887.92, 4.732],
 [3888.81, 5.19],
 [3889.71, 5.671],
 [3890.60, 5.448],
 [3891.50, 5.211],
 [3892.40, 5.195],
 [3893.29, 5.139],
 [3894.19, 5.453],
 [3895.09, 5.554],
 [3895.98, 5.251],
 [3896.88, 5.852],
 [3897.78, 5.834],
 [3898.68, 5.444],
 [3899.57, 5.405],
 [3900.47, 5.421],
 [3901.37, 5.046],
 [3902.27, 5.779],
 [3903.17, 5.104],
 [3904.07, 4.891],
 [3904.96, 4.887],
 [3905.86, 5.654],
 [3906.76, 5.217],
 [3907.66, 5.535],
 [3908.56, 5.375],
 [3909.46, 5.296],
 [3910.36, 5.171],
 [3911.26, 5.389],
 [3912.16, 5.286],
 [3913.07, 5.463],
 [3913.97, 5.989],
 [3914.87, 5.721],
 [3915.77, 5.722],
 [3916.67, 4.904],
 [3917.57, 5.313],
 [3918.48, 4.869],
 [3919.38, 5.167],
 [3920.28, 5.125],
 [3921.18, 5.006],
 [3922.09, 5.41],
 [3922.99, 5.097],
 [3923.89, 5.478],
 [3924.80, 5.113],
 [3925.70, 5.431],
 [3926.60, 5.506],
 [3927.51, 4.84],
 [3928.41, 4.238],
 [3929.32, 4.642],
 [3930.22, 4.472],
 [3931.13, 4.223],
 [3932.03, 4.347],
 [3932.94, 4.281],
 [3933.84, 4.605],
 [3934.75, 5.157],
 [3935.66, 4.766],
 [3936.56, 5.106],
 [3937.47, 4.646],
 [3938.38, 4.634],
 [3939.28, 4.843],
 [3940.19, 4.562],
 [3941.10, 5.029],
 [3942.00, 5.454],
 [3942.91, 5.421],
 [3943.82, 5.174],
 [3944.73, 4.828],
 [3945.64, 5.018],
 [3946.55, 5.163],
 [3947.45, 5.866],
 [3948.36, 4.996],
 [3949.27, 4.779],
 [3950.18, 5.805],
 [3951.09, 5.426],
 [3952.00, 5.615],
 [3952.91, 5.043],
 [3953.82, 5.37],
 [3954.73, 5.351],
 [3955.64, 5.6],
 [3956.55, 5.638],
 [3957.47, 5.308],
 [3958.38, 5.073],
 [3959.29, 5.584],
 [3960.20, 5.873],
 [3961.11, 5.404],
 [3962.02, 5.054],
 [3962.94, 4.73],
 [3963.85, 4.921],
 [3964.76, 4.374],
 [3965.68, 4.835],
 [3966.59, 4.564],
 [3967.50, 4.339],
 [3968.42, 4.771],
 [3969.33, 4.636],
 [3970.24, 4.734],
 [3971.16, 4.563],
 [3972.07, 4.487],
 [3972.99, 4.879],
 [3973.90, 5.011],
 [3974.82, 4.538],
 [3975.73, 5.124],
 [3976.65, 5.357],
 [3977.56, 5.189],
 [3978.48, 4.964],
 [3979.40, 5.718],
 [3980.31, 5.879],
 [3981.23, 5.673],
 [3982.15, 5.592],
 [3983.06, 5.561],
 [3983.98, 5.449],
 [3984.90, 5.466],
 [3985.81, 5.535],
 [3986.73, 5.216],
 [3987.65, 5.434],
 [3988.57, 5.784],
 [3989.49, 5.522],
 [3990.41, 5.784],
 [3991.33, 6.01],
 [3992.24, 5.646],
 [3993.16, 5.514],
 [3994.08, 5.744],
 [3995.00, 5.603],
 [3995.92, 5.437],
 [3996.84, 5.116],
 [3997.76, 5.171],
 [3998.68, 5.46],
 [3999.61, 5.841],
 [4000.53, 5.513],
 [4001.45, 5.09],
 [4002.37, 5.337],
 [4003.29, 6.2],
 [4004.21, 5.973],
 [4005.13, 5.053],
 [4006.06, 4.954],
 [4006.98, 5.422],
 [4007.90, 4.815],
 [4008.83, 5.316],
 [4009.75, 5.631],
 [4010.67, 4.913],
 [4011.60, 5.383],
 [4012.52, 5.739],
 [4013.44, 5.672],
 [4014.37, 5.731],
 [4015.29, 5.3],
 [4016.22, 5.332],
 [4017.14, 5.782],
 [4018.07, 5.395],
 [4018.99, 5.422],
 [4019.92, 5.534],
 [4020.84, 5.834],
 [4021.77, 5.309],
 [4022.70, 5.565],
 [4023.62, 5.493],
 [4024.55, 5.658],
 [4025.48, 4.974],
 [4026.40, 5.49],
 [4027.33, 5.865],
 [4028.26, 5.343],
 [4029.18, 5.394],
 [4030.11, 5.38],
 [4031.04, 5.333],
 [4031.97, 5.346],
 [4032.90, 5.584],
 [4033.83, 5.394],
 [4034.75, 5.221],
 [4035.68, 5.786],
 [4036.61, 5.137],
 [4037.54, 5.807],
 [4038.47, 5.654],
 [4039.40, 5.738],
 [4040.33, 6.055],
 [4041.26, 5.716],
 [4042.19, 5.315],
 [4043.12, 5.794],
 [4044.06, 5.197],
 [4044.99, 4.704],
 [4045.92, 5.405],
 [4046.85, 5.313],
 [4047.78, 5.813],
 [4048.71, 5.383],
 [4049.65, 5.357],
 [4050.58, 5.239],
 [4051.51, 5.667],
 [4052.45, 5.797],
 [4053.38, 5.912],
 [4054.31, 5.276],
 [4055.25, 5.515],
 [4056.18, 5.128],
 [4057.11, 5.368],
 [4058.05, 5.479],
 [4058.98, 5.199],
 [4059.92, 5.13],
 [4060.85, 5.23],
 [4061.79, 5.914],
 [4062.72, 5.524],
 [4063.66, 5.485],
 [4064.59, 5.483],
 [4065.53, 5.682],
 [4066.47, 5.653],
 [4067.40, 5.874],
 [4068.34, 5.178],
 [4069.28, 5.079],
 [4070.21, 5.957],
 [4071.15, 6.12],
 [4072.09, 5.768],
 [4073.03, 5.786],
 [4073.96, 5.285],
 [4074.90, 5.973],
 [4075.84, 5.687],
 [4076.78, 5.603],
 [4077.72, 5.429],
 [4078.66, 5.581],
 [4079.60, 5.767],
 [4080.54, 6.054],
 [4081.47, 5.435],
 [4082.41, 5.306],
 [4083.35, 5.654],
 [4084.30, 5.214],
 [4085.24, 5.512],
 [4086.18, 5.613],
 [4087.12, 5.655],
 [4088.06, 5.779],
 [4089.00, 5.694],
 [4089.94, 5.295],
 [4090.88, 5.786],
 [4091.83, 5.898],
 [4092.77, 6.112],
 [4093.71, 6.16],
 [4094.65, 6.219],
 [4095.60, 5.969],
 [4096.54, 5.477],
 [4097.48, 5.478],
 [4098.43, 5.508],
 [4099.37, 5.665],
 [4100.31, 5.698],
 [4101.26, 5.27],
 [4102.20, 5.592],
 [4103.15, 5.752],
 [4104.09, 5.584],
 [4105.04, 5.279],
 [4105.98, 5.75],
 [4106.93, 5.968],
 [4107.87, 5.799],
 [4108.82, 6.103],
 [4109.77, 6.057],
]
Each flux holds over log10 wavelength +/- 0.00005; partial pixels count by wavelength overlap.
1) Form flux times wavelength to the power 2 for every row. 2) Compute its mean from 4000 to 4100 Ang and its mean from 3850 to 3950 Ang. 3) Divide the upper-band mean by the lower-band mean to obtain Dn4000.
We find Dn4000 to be 1.1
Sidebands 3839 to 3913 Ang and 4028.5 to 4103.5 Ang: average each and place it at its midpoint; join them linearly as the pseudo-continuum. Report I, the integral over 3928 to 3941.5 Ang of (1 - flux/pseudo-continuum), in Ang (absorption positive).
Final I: 1.98 Ang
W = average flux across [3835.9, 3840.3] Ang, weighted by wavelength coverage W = 5.01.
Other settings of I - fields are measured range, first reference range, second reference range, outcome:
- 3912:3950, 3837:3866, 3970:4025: 2.6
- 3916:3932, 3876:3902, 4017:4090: 1.1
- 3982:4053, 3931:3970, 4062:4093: -1.8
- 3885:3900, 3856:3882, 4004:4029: 0.5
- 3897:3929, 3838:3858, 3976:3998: 0.9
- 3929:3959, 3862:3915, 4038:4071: 2.0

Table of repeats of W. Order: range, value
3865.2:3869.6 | 5.65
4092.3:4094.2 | 6.16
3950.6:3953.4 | 5.37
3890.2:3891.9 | 5.32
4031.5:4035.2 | 5.39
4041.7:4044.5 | 5.43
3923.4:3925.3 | 5.3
